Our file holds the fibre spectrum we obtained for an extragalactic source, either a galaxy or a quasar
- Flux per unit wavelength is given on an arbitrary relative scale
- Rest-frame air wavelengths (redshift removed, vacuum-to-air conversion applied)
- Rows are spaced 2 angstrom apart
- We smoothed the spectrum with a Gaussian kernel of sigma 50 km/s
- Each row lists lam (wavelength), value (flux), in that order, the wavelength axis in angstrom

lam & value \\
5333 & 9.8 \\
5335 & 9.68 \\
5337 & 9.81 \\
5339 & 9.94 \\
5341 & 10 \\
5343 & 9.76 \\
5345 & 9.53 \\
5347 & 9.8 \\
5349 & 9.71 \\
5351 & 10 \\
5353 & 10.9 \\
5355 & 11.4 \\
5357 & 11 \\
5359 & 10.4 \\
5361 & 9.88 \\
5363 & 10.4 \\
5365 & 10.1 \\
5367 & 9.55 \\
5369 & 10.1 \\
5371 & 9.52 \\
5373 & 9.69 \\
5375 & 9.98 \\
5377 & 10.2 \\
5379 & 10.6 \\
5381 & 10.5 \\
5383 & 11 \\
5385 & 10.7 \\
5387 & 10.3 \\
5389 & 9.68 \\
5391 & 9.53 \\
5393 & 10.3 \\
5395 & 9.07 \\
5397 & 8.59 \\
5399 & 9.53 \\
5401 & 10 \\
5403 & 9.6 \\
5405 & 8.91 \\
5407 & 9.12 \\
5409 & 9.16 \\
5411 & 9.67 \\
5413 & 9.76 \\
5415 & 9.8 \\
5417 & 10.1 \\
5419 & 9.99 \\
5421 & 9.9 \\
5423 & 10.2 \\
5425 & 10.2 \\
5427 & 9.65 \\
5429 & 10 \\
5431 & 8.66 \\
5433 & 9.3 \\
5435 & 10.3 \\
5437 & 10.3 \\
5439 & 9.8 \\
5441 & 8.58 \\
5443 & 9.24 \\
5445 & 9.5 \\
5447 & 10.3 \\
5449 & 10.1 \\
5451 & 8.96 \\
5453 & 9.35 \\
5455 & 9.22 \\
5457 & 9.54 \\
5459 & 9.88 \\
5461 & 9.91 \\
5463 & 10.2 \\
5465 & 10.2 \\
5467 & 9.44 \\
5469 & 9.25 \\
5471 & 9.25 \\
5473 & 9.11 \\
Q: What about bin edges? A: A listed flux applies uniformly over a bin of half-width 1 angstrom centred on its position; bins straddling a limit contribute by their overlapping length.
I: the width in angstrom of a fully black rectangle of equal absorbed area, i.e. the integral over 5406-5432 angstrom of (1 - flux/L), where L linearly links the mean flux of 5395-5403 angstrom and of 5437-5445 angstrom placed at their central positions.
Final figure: -0.9 angstrom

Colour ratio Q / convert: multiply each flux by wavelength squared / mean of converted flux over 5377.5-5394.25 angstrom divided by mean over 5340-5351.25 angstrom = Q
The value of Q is 1.07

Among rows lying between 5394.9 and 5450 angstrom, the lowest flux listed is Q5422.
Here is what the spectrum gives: 8.58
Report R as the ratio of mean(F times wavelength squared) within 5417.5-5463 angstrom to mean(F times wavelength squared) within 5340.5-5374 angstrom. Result 0.99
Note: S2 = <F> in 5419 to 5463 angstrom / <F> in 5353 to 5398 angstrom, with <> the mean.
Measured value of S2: 0.96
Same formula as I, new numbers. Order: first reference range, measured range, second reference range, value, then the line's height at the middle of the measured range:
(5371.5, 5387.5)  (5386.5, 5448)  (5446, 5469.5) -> 2.4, 10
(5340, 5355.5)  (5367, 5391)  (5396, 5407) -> -1.3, 9.64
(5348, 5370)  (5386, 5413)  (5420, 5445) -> 1.2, 9.96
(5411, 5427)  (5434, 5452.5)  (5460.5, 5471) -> 0.3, 9.84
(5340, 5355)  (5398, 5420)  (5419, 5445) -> 0.4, 9.78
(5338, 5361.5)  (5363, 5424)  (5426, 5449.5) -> 0.4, 9.92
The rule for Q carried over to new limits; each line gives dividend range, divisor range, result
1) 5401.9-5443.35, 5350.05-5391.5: 0.96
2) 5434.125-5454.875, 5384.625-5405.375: 1.02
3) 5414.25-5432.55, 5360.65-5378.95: 1.00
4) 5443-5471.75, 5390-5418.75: 1.03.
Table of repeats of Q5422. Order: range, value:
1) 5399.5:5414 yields 8.91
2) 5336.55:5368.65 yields 9.53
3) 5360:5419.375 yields 8.59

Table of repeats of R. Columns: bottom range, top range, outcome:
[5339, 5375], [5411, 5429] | 1.01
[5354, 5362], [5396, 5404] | 0.90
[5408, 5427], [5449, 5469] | 0.99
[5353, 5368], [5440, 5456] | 0.93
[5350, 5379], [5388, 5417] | 0.94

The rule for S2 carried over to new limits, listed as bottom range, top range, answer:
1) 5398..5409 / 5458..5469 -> 1.05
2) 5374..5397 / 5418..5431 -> 0.98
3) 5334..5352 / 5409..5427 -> 1.01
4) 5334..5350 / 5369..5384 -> 1.04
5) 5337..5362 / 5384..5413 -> 0.94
